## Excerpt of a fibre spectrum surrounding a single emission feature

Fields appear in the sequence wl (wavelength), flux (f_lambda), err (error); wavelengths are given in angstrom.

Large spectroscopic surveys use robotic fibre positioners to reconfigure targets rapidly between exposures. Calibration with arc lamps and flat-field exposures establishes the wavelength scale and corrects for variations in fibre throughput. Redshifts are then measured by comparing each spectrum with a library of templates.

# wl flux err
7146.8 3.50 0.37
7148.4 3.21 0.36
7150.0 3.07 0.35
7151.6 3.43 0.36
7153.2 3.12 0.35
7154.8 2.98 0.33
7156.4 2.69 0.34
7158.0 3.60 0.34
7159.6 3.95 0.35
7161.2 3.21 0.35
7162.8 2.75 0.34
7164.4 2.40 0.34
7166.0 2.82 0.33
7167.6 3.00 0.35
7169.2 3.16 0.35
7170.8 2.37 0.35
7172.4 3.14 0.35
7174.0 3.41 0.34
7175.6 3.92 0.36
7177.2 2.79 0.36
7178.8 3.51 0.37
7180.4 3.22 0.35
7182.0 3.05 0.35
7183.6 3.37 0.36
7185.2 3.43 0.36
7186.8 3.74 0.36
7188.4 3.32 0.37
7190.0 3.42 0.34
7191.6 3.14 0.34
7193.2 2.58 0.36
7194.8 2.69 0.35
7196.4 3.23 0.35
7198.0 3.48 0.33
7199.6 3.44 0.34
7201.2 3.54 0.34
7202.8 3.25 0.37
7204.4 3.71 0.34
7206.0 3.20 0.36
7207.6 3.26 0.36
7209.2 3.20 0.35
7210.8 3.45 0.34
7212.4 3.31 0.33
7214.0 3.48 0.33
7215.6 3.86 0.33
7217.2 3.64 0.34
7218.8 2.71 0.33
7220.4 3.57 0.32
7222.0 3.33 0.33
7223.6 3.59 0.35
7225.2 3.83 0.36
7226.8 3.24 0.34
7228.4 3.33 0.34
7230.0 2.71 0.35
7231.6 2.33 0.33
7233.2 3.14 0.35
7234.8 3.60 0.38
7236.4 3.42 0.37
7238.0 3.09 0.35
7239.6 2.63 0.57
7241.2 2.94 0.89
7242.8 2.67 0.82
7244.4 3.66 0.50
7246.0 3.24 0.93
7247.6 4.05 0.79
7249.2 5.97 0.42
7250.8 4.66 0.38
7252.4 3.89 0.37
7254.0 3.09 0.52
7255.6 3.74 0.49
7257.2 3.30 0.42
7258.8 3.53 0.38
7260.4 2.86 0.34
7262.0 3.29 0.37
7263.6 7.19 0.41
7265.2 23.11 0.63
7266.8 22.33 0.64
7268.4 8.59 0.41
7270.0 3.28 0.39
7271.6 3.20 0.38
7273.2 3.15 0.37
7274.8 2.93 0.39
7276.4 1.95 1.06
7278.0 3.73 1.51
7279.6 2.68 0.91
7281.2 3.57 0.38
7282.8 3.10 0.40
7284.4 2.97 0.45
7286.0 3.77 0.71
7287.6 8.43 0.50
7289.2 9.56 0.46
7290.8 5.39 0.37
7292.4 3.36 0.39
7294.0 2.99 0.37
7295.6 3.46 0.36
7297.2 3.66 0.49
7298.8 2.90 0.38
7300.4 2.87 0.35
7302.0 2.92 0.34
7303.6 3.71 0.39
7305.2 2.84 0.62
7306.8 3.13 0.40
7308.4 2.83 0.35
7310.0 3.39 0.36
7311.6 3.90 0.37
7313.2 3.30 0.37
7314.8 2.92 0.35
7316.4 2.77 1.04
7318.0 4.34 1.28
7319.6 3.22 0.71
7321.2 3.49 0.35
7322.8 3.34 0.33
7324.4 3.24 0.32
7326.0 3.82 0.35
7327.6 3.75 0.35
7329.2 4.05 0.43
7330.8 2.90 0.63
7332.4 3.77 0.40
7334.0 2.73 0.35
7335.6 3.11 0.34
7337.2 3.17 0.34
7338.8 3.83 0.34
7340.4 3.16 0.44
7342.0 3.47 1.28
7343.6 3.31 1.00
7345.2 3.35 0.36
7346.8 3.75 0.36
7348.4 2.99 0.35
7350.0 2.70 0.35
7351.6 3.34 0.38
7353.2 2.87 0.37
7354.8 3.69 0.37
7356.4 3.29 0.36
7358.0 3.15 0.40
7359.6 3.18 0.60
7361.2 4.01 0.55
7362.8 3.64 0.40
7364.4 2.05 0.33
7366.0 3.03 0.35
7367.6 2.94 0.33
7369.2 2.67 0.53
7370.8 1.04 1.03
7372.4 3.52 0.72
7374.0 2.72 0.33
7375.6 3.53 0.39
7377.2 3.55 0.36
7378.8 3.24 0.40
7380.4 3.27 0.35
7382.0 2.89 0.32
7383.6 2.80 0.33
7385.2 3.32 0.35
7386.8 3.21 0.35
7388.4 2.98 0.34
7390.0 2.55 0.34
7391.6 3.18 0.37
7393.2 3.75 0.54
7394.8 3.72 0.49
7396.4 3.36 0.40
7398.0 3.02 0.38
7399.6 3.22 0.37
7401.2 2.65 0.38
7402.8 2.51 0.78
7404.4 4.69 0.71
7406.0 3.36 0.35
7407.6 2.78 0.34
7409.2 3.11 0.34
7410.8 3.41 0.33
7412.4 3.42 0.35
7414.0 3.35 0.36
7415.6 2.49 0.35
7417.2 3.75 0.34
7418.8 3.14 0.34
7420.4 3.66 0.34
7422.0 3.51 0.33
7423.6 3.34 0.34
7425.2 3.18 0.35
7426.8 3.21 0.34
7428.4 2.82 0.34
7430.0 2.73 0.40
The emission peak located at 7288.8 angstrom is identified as [N II] 6583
